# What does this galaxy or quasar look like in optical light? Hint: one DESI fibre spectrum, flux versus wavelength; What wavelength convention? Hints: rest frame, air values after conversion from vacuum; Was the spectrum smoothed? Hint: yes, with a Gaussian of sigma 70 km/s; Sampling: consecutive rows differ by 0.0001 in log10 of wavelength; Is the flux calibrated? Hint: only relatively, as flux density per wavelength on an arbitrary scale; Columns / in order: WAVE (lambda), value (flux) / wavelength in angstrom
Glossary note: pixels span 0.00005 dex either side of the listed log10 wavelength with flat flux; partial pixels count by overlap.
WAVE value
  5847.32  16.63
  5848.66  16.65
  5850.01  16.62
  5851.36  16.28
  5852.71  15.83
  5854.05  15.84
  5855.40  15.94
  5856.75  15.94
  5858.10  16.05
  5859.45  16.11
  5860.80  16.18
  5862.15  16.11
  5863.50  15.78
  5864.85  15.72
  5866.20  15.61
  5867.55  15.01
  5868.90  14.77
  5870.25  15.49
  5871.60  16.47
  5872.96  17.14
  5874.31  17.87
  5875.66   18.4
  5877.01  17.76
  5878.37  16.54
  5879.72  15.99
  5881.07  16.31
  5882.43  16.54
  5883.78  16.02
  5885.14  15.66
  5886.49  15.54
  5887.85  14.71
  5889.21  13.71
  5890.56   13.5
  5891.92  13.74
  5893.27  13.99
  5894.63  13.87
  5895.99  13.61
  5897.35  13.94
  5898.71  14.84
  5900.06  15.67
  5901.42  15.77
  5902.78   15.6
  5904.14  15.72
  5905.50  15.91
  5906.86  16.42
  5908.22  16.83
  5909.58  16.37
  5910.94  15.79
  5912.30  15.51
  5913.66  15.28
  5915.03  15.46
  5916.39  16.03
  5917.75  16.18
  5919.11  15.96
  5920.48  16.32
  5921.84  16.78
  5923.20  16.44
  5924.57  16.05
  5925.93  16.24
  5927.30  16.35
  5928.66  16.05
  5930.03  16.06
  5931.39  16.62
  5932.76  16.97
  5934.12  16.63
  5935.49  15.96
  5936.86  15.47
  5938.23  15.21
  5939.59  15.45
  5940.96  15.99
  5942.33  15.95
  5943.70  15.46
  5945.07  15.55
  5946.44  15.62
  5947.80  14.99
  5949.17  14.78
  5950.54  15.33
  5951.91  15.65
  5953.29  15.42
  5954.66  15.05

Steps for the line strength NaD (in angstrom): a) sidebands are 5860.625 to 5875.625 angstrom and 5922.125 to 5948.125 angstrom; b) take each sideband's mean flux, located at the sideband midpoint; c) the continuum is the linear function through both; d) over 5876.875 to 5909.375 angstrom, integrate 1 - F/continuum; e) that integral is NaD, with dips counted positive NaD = 1.51 angstrom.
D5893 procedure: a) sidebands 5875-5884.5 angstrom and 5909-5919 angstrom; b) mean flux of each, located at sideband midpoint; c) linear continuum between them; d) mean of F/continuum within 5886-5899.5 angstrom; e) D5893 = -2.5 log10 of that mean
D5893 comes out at 0.162 mag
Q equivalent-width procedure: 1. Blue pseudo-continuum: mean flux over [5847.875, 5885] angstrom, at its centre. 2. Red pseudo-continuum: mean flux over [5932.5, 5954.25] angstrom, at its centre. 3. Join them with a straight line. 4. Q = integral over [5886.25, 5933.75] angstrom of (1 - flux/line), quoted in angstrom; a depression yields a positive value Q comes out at 1.0 angstrom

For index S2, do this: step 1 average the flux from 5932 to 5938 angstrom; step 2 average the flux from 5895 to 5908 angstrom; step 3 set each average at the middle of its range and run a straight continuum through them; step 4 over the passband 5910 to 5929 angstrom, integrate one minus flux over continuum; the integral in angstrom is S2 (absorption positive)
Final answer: -0.3 angstrom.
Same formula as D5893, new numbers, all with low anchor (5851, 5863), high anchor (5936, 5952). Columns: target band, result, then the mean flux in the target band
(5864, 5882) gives -0.03 mag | 16.4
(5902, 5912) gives -0.03 mag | 16.1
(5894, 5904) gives 0.07 mag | 14.8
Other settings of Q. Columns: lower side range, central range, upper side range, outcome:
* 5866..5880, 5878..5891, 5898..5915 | 0.64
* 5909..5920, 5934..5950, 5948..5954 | -0.17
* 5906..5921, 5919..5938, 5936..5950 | -0.65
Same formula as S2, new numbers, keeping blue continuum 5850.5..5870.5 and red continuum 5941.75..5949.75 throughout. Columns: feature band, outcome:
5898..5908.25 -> -0.1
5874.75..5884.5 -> -0.7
